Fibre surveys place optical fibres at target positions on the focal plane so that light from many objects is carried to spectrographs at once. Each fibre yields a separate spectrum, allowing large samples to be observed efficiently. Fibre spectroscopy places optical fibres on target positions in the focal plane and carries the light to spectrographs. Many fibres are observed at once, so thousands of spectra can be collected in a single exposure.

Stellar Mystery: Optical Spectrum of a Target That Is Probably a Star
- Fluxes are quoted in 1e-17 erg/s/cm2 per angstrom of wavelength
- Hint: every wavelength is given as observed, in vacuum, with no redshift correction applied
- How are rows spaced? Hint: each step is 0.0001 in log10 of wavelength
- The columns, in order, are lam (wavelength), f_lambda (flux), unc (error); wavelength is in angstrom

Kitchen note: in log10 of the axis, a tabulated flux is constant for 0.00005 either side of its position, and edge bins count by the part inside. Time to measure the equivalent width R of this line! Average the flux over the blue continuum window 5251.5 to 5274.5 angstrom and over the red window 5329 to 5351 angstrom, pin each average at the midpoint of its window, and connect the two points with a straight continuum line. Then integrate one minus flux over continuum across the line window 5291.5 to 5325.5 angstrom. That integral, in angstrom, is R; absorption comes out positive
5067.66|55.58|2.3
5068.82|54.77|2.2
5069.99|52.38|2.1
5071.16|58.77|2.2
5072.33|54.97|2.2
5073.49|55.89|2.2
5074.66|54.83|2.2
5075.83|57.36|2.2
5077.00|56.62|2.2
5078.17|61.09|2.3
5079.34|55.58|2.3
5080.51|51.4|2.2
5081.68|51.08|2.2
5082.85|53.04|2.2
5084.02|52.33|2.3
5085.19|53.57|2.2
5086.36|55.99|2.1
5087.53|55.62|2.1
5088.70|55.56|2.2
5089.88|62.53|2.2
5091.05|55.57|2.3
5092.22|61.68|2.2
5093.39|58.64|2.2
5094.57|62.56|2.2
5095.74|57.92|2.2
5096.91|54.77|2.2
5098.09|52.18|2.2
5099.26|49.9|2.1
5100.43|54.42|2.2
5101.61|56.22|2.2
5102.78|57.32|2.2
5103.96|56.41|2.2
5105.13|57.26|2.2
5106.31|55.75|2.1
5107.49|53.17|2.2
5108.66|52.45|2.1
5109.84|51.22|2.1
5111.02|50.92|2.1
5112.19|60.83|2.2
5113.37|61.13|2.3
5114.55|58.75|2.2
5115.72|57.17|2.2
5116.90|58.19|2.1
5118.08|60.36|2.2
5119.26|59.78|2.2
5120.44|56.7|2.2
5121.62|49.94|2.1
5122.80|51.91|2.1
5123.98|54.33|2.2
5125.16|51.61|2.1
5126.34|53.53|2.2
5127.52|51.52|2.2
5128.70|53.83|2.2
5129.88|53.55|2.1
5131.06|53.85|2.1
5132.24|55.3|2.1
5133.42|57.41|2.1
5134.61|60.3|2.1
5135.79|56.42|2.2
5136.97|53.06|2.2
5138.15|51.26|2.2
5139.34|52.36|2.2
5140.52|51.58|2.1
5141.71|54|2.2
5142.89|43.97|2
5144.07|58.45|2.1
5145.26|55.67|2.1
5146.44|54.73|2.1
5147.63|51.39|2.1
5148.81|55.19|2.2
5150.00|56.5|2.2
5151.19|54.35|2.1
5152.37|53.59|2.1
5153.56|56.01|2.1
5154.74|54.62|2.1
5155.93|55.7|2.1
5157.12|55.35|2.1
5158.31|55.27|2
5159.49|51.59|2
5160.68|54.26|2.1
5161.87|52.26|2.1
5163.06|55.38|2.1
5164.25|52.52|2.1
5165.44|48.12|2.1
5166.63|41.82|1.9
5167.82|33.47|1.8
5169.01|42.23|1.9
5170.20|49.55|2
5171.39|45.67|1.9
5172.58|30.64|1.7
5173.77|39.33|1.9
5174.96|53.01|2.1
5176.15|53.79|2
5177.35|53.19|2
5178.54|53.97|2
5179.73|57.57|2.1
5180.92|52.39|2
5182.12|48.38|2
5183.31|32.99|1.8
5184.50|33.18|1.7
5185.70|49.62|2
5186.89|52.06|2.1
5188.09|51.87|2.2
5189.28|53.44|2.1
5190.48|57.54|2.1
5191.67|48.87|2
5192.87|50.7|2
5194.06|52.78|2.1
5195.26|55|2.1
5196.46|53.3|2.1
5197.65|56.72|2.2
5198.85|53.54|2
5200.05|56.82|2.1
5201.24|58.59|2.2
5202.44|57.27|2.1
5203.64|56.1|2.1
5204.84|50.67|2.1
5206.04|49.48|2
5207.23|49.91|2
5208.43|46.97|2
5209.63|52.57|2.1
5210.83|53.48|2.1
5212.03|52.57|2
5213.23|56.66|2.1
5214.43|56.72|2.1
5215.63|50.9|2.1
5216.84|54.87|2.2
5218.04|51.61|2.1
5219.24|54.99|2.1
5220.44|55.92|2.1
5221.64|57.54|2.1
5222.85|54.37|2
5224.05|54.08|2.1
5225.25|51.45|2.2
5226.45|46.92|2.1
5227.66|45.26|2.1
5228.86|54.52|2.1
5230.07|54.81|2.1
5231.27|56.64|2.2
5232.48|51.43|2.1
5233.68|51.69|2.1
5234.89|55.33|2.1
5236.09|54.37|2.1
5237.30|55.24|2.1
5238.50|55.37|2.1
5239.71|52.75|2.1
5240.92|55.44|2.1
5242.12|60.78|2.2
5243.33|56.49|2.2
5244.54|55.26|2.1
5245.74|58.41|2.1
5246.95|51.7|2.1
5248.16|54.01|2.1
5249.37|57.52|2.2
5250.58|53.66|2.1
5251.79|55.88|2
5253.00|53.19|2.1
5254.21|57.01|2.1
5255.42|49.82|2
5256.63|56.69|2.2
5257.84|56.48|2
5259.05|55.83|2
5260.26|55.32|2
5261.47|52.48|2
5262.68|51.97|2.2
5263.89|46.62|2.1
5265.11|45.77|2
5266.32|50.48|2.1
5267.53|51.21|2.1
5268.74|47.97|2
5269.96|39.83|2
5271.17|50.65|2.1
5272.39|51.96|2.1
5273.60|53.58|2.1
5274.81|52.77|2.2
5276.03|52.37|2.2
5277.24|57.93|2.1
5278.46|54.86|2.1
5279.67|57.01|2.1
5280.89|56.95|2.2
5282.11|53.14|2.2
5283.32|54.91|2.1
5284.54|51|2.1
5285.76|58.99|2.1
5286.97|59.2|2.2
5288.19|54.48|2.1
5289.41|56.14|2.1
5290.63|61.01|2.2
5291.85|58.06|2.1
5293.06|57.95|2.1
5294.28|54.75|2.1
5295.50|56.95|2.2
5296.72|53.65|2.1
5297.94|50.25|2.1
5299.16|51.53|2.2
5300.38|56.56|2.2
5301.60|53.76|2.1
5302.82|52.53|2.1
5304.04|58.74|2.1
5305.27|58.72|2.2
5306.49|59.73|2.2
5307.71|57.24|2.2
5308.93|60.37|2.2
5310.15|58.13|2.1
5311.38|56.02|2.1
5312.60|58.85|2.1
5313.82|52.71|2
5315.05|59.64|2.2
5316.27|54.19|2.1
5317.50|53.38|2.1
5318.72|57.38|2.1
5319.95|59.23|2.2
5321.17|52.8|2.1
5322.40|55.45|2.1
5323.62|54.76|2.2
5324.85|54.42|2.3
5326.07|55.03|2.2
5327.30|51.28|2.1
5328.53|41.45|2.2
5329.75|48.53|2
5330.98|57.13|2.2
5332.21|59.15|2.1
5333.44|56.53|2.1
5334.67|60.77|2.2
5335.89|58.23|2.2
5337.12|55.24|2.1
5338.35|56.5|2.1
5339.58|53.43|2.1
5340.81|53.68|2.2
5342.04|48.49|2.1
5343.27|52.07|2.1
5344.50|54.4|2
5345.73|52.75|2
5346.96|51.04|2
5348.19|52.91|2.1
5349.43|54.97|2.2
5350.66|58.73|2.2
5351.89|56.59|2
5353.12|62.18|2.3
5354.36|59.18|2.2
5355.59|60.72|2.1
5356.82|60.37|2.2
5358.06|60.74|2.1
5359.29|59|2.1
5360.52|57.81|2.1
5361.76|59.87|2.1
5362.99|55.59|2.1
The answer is -1.6 angstrom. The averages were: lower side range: 51.7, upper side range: 54.6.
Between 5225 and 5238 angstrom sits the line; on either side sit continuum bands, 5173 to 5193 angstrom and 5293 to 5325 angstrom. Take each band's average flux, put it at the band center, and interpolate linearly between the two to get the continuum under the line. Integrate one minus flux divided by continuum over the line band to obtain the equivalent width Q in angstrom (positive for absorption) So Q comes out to -0.18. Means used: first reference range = 49.3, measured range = 52.6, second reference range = 55.9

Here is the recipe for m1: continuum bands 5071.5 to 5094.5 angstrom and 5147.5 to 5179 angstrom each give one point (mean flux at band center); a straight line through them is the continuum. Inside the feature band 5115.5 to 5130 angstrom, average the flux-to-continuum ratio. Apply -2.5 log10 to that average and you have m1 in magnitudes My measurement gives -0.03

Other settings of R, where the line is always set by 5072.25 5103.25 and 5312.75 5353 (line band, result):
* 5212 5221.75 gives 0.1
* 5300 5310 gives -0.5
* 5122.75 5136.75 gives 0.3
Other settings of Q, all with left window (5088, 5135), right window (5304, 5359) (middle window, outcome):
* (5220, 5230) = 0.59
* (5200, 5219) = 0.85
